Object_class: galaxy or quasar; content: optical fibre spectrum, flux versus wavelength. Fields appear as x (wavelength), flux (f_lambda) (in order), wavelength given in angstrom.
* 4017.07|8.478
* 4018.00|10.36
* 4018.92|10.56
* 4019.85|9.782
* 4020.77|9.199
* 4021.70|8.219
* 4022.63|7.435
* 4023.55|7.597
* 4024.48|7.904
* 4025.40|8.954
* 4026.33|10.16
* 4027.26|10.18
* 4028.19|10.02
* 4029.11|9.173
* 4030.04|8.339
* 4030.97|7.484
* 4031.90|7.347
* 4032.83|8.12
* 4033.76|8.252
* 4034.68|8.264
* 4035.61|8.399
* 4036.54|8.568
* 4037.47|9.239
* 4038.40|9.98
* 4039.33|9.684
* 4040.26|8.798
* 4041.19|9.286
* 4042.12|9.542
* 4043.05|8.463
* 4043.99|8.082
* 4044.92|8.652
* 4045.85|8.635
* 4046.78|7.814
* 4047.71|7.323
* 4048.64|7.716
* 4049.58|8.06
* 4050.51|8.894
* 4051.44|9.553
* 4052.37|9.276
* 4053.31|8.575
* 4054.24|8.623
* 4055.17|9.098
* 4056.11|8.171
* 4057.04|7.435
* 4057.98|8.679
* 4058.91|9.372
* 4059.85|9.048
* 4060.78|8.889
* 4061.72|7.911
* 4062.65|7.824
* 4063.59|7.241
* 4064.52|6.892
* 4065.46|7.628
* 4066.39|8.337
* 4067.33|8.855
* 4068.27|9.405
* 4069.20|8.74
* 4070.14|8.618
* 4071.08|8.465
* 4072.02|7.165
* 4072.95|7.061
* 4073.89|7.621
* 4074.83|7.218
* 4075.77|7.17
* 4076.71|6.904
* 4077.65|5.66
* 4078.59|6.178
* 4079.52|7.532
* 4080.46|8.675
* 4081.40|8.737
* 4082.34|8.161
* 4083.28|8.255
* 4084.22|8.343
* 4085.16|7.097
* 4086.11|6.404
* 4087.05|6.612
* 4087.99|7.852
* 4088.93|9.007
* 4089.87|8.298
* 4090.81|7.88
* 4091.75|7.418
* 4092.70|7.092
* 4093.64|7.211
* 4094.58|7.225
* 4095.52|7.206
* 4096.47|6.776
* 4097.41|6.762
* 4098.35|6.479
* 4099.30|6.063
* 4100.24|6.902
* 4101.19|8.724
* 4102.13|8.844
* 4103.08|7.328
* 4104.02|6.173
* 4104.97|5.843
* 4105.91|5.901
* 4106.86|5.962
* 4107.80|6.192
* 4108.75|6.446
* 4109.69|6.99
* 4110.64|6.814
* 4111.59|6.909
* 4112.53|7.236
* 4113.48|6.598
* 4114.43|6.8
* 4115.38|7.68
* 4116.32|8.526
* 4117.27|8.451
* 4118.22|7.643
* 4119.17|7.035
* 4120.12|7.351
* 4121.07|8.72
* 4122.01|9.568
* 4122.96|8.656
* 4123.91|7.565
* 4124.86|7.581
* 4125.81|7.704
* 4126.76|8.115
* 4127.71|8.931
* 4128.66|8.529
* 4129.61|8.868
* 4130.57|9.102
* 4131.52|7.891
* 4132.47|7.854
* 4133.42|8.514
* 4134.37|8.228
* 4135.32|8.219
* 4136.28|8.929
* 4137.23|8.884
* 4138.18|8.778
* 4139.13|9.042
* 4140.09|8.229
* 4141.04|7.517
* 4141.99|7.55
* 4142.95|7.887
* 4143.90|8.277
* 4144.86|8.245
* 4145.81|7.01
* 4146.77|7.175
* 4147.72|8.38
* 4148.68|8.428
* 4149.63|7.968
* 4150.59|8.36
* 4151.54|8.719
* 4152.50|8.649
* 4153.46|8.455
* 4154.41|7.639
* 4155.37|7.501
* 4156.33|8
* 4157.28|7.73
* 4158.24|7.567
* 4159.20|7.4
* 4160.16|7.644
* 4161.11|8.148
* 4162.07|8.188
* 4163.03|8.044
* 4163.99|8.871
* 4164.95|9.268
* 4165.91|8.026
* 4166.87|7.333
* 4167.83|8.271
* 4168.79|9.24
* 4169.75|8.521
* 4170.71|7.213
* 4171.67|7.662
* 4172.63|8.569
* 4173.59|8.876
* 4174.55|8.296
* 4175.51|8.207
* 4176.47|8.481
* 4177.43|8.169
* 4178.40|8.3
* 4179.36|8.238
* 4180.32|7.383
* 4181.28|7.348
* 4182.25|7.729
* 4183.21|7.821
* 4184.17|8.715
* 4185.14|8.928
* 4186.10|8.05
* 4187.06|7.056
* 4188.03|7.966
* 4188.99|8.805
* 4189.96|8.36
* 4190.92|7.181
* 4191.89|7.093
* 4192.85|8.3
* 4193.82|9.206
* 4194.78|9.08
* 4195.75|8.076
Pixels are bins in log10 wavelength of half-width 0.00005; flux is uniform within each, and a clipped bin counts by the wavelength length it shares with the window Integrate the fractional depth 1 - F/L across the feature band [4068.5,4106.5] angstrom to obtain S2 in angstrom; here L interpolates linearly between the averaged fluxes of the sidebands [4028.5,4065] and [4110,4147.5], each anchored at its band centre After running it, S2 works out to 3.9 angstrom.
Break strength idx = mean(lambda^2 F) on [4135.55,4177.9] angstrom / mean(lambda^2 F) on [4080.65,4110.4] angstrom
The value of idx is 1.16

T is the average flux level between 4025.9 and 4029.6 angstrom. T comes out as 9.87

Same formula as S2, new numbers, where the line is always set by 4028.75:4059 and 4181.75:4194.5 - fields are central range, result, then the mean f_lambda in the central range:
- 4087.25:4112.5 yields 3.92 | 7.09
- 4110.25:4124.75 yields 1.08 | 7.71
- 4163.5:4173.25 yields -0.16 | 8.3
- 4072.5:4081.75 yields 1.31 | 7.26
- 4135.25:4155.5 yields 0.14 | 8.18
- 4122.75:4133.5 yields 0.05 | 8.25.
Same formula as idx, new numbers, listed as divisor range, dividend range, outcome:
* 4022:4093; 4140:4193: 1.03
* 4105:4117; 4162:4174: 1.25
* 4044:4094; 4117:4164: 1.06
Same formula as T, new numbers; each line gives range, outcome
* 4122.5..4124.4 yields 8.1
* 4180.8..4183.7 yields 7.64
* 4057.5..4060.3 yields 9.01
